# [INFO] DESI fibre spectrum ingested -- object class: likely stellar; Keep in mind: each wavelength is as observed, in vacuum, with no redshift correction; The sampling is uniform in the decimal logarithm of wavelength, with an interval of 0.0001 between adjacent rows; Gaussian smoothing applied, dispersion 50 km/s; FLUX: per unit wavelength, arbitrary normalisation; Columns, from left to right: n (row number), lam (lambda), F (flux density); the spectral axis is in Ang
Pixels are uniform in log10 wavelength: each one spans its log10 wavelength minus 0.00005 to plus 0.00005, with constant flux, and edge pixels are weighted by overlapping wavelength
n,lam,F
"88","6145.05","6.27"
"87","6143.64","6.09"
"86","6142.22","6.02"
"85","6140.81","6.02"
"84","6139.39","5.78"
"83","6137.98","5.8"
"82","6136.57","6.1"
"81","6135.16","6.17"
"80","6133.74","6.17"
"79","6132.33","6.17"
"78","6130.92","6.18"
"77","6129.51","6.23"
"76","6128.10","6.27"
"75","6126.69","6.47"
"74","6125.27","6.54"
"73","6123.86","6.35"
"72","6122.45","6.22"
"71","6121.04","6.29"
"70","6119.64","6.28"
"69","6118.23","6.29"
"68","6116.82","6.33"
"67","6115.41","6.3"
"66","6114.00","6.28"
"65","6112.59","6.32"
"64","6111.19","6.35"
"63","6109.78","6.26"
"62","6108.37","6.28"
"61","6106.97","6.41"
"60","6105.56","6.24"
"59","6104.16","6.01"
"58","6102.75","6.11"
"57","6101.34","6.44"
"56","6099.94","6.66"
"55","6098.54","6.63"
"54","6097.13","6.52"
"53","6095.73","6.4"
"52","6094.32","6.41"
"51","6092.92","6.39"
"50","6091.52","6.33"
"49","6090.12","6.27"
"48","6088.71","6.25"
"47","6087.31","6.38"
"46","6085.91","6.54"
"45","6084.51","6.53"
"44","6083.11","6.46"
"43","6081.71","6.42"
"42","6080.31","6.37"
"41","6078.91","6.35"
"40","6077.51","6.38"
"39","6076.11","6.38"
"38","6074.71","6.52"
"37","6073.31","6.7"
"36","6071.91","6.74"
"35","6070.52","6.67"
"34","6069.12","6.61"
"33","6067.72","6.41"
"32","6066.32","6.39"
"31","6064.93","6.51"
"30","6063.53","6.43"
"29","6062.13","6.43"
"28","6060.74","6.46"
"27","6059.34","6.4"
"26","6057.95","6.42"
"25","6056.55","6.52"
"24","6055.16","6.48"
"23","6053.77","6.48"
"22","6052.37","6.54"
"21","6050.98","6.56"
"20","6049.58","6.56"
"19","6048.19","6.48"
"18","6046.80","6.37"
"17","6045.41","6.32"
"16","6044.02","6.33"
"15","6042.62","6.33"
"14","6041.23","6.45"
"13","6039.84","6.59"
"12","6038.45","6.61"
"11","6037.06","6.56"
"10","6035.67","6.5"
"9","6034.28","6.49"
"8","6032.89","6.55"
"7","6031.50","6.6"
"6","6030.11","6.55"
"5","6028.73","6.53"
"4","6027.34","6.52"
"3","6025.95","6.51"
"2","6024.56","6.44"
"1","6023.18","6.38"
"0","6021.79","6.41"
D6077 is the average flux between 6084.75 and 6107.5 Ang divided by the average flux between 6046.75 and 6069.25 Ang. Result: 1.0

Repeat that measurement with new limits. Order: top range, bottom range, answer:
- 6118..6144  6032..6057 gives 0.95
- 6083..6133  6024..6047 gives 0.98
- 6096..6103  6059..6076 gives 1.00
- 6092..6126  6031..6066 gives 0.98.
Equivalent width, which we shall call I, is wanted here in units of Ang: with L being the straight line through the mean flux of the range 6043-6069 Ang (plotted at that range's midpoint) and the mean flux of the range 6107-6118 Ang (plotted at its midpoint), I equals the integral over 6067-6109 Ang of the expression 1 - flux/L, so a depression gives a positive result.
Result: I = -0.37 Ang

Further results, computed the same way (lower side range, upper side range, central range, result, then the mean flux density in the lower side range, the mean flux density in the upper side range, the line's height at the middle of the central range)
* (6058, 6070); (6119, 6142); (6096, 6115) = -0.18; 6.45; 6.19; 6.29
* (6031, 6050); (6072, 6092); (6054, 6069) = 0.00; 6.48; 6.43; 6.45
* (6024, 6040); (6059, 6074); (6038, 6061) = 0.24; 6.54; 6.52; 6.53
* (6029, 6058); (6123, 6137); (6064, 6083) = -0.24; 6.49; 6.26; 6.41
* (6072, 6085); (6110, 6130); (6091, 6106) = 0.04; 6.47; 6.32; 6.4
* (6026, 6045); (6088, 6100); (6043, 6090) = -0.04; 6.5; 6.42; 6.46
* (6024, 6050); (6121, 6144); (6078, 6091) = -0.14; 6.49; 6.16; 6.33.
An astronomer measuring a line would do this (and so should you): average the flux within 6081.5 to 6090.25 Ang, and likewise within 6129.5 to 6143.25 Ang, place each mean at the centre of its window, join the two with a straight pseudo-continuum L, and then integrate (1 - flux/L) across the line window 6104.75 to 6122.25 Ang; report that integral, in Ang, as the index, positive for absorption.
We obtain -0.2 Ang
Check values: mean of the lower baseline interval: 6.41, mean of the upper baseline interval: 6.06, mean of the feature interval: 6.3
